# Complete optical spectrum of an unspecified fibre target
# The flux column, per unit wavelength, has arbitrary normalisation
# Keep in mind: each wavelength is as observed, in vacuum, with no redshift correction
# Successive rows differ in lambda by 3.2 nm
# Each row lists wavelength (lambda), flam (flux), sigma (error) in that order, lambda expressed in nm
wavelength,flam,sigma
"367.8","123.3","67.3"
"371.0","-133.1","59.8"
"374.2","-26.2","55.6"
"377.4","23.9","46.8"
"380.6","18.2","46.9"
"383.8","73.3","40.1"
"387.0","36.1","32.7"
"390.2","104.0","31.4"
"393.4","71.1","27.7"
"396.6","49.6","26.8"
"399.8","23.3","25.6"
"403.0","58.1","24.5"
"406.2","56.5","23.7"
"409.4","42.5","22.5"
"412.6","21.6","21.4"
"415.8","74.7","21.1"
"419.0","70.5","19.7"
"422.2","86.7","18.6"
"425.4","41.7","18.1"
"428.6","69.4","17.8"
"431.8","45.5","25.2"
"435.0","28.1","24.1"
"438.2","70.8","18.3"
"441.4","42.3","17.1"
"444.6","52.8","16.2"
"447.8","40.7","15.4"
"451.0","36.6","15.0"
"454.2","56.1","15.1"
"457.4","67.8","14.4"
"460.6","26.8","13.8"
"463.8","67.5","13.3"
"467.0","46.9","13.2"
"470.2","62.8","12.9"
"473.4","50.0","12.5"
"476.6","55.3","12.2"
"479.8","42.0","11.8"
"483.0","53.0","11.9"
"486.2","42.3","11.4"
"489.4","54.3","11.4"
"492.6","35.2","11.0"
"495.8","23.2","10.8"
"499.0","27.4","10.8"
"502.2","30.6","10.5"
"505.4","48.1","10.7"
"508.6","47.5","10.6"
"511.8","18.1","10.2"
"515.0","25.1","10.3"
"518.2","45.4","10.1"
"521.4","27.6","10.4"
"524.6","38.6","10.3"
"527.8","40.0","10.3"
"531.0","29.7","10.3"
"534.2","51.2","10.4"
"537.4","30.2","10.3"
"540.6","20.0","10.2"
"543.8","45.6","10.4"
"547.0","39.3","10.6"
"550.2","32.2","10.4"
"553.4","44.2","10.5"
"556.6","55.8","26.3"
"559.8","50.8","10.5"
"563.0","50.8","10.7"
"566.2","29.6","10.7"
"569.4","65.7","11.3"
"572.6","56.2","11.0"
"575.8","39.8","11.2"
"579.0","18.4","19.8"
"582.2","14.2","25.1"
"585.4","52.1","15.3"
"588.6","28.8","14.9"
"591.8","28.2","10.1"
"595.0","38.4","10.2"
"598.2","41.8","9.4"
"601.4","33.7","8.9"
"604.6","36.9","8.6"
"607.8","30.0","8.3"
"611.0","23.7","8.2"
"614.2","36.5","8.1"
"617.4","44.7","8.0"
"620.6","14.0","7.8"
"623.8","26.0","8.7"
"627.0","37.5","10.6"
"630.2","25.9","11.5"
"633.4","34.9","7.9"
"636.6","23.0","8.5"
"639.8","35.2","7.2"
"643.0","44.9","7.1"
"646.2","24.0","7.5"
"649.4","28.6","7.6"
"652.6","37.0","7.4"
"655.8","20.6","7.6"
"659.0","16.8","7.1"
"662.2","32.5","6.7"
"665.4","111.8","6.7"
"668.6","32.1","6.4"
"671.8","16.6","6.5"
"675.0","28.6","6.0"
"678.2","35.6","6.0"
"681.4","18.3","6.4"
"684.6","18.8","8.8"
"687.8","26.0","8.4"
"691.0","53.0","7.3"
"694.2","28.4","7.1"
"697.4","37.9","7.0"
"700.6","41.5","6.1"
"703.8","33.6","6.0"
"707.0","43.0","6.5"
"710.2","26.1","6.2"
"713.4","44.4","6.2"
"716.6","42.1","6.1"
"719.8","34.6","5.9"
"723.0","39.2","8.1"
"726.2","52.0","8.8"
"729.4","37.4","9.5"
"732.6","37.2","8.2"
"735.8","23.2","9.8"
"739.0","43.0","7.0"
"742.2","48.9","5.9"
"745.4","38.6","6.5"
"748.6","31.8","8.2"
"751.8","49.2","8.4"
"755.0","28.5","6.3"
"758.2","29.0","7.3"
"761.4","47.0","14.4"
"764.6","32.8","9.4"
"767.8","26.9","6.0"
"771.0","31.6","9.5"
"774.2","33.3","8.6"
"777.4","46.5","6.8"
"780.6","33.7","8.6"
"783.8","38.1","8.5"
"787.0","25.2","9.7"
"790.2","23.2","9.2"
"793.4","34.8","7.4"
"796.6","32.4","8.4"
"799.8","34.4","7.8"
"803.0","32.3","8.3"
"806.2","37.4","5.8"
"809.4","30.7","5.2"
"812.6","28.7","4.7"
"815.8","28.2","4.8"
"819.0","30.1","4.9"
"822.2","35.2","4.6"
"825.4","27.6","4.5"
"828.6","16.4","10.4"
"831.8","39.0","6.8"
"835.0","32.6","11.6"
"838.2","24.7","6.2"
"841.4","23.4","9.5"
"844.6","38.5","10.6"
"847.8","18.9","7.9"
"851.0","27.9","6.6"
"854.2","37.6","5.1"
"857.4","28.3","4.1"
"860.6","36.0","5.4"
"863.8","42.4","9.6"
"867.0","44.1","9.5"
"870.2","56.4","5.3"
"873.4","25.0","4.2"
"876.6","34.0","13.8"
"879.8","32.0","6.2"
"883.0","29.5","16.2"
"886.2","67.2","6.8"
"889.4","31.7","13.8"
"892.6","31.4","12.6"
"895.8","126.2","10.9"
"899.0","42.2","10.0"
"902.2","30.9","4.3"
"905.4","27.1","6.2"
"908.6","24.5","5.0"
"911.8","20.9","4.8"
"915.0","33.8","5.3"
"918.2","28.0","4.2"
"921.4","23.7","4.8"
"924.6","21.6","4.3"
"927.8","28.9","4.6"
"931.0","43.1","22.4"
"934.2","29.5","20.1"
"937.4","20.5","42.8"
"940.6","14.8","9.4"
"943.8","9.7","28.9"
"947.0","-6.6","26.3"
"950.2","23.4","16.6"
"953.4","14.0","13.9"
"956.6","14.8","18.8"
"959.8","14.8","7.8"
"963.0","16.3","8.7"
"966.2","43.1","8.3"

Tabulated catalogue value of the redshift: 0.79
